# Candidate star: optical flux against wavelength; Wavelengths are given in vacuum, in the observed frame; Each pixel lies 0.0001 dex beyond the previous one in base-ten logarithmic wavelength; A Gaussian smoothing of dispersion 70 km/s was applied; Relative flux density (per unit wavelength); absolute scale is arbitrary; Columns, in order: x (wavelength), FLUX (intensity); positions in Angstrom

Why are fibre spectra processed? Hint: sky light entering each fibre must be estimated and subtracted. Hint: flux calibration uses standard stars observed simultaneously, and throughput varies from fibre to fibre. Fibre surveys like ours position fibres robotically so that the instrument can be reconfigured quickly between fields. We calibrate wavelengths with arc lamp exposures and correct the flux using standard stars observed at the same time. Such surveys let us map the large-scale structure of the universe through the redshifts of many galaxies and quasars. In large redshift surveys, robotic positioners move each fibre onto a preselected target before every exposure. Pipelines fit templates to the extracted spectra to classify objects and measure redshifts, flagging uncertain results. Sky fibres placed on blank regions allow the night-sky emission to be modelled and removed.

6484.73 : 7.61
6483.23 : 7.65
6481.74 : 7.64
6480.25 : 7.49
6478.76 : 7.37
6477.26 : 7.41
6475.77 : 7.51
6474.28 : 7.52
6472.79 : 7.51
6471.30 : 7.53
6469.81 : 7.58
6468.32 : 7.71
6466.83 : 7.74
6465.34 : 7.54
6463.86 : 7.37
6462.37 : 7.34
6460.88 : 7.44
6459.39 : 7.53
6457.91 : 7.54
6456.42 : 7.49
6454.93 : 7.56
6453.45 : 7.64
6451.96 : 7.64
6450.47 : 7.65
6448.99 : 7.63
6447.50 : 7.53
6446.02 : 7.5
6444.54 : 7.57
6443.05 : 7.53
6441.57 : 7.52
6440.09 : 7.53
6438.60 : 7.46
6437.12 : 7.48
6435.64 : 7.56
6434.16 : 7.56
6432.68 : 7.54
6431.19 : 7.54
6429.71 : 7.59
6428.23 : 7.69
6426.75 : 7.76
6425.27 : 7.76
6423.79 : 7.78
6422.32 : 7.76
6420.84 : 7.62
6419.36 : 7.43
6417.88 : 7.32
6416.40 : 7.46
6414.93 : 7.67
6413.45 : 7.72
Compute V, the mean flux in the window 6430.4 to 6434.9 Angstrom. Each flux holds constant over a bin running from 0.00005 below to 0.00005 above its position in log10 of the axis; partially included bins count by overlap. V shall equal 7.54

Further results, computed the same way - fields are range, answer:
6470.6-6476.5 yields 7.52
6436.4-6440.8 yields 7.48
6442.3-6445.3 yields 7.55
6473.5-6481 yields 7.46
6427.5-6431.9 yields 7.61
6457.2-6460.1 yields 7.55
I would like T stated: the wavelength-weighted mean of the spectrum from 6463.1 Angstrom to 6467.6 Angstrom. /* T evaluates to 7.56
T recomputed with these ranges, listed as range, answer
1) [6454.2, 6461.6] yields 7.51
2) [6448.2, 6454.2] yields 7.64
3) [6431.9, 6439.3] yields 7.52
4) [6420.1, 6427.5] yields 7.74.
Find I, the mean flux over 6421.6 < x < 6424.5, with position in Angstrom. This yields 7.79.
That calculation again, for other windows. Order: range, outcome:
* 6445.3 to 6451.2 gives 7.58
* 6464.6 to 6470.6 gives 7.64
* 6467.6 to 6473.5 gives 7.58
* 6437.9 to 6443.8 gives 7.5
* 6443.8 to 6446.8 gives 7.56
